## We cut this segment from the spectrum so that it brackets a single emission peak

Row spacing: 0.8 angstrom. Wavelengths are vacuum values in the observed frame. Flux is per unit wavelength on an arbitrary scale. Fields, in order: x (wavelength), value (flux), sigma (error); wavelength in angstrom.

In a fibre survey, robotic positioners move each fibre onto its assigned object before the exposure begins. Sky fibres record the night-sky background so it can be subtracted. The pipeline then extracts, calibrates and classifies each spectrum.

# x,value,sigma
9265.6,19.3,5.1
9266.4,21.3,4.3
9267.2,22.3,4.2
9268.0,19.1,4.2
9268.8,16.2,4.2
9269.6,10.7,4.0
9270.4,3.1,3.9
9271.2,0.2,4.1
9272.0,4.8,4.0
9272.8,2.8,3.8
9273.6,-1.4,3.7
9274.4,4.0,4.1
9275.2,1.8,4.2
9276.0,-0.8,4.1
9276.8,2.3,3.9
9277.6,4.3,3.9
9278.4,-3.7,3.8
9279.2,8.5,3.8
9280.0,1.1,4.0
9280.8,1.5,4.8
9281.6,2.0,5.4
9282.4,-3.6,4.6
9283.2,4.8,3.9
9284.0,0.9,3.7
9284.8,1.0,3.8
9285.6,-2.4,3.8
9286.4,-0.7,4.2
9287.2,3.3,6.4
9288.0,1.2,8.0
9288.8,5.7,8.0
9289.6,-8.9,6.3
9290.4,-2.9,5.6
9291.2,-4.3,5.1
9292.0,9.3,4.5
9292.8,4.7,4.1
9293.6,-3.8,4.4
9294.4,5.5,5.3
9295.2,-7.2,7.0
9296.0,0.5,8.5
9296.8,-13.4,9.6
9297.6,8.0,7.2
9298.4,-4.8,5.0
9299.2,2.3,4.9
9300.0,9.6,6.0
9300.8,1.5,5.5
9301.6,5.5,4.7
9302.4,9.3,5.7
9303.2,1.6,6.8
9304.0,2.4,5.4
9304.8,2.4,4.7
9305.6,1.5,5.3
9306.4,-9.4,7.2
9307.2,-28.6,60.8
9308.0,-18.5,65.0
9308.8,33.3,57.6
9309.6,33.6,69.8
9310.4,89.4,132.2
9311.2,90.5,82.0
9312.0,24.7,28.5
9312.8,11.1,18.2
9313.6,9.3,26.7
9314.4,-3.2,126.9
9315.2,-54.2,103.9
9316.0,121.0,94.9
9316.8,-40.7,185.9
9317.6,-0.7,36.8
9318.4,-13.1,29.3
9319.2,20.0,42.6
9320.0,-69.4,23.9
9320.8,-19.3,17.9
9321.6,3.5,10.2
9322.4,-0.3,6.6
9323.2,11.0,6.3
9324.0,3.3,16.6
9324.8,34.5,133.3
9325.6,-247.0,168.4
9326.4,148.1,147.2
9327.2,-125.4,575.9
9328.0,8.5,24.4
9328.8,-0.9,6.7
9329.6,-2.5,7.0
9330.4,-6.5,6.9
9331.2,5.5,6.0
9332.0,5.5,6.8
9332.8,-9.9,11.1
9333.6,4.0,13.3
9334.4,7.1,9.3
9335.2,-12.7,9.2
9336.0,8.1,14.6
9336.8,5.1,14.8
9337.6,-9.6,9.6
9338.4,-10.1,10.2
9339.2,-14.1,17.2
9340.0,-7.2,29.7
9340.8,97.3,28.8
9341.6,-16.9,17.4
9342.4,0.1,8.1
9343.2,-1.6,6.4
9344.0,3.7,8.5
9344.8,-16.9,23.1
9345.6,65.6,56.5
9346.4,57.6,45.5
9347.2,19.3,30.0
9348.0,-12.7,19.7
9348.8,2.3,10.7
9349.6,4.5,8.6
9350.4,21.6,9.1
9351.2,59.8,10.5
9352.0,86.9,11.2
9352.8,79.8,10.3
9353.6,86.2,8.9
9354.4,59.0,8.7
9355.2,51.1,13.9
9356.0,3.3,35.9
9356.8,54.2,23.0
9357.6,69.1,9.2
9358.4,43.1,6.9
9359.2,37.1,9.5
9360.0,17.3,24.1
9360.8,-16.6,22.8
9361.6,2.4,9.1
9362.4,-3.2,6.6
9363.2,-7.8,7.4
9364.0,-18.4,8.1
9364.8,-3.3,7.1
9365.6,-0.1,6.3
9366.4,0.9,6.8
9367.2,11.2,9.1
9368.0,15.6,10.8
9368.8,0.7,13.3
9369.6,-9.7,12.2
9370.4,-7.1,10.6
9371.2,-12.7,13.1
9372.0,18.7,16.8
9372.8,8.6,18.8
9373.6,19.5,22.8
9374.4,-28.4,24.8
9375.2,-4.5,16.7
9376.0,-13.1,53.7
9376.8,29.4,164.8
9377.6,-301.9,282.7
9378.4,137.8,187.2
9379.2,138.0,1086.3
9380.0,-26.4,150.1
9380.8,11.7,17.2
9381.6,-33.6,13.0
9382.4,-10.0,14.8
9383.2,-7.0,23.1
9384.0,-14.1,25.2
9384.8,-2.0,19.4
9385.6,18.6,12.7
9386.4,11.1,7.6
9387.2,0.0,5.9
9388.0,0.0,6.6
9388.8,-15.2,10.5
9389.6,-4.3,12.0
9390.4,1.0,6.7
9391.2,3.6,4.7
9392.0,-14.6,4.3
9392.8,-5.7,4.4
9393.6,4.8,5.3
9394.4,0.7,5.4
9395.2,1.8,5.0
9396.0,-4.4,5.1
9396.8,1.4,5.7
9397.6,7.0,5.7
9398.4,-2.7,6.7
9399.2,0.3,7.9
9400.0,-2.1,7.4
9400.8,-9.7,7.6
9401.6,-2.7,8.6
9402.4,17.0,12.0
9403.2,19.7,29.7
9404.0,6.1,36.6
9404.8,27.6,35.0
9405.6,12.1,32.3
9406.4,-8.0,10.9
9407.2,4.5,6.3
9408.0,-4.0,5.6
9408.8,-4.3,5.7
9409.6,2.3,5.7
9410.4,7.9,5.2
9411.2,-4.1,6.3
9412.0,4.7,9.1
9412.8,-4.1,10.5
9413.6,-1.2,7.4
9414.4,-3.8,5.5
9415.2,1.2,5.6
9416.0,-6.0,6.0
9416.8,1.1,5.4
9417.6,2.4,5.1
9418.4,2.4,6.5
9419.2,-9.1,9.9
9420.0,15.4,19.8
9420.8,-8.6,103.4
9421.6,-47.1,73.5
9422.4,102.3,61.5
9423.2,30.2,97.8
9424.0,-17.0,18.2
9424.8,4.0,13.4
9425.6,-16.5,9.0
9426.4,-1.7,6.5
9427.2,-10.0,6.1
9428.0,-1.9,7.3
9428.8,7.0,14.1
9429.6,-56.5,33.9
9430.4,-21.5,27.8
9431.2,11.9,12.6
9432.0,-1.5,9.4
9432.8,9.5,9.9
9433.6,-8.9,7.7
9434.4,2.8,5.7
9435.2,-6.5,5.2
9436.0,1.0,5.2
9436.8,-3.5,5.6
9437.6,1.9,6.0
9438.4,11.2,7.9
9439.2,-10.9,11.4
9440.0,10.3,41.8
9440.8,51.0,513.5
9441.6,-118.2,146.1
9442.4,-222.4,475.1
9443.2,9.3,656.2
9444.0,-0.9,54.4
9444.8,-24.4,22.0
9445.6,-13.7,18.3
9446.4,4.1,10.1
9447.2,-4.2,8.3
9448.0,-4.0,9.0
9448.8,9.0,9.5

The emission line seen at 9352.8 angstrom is [O III] 5007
